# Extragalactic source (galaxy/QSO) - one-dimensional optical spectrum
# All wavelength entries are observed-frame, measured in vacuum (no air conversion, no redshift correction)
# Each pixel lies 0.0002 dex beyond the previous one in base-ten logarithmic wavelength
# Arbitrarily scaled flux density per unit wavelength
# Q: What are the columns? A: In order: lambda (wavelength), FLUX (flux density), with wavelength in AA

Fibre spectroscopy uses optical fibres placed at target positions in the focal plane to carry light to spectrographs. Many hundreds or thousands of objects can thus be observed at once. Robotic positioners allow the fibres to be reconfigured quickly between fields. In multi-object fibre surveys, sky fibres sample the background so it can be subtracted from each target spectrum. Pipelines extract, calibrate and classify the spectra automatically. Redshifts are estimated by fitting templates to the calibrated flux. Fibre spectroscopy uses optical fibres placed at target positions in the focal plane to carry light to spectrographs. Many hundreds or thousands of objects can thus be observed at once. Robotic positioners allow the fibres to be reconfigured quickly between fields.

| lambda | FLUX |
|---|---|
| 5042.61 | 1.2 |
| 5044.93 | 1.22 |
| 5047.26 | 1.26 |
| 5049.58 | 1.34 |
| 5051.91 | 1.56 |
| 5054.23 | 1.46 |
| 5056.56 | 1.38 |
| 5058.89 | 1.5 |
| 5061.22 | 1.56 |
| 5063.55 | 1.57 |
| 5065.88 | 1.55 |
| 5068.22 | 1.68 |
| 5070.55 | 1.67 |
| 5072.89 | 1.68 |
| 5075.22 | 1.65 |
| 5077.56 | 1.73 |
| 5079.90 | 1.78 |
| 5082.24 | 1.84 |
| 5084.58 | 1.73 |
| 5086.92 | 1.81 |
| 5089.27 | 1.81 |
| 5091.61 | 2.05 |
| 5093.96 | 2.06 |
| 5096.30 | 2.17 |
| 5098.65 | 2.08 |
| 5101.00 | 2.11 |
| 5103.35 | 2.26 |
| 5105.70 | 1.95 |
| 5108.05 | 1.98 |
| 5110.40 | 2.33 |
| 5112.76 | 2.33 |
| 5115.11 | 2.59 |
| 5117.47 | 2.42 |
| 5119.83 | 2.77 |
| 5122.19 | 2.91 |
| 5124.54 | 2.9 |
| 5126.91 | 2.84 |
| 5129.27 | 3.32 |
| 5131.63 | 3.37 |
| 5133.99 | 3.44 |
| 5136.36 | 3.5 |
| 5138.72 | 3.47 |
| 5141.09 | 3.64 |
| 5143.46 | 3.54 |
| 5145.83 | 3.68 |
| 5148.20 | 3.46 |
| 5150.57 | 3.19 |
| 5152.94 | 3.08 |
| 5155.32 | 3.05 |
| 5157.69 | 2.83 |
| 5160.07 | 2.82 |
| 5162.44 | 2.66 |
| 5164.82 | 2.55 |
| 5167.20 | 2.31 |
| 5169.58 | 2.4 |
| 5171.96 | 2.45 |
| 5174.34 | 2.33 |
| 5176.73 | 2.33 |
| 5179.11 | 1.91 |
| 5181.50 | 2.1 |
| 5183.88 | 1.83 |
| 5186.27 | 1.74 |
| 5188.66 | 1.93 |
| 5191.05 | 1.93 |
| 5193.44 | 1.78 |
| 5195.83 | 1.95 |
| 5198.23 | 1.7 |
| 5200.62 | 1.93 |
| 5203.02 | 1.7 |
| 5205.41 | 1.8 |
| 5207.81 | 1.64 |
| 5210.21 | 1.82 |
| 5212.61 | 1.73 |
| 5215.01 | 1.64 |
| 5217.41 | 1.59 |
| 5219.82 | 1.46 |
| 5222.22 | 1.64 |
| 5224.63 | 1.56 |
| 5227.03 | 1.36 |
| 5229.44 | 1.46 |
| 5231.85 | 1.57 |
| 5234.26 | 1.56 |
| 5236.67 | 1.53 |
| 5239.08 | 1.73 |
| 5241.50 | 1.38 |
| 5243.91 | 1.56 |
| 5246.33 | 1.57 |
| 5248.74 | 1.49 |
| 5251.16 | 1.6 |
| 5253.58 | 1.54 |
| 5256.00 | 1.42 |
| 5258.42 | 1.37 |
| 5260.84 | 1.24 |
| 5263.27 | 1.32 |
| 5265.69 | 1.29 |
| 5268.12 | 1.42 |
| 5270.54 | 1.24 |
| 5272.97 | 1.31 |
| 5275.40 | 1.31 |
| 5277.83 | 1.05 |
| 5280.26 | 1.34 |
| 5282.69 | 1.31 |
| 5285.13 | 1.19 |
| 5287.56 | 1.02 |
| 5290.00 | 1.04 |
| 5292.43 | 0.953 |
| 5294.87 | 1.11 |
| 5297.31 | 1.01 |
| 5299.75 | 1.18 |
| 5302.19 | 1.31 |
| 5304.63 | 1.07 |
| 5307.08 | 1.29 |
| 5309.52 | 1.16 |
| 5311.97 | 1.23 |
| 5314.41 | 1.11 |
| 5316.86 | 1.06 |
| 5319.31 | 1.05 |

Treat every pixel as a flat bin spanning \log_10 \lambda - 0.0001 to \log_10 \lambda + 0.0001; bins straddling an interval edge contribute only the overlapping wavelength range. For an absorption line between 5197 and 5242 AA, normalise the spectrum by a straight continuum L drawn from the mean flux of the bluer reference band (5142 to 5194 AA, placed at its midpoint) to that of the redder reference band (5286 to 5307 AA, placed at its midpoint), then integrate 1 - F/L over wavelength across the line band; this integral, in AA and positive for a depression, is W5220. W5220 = 7.9 AA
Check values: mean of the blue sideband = 2.55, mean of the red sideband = 1.1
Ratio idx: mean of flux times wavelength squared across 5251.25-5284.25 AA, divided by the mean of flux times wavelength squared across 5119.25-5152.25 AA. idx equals 0.4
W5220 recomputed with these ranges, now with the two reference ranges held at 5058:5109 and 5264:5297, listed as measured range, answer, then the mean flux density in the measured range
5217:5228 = -1.1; 1.52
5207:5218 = -2.1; 1.69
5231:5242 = -1.9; 1.56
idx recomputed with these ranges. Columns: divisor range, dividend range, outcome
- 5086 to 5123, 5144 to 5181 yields 1.26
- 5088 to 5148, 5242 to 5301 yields 0.50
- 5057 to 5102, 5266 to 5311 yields 0.72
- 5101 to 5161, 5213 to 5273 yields 0.53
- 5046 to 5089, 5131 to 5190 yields 1.79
